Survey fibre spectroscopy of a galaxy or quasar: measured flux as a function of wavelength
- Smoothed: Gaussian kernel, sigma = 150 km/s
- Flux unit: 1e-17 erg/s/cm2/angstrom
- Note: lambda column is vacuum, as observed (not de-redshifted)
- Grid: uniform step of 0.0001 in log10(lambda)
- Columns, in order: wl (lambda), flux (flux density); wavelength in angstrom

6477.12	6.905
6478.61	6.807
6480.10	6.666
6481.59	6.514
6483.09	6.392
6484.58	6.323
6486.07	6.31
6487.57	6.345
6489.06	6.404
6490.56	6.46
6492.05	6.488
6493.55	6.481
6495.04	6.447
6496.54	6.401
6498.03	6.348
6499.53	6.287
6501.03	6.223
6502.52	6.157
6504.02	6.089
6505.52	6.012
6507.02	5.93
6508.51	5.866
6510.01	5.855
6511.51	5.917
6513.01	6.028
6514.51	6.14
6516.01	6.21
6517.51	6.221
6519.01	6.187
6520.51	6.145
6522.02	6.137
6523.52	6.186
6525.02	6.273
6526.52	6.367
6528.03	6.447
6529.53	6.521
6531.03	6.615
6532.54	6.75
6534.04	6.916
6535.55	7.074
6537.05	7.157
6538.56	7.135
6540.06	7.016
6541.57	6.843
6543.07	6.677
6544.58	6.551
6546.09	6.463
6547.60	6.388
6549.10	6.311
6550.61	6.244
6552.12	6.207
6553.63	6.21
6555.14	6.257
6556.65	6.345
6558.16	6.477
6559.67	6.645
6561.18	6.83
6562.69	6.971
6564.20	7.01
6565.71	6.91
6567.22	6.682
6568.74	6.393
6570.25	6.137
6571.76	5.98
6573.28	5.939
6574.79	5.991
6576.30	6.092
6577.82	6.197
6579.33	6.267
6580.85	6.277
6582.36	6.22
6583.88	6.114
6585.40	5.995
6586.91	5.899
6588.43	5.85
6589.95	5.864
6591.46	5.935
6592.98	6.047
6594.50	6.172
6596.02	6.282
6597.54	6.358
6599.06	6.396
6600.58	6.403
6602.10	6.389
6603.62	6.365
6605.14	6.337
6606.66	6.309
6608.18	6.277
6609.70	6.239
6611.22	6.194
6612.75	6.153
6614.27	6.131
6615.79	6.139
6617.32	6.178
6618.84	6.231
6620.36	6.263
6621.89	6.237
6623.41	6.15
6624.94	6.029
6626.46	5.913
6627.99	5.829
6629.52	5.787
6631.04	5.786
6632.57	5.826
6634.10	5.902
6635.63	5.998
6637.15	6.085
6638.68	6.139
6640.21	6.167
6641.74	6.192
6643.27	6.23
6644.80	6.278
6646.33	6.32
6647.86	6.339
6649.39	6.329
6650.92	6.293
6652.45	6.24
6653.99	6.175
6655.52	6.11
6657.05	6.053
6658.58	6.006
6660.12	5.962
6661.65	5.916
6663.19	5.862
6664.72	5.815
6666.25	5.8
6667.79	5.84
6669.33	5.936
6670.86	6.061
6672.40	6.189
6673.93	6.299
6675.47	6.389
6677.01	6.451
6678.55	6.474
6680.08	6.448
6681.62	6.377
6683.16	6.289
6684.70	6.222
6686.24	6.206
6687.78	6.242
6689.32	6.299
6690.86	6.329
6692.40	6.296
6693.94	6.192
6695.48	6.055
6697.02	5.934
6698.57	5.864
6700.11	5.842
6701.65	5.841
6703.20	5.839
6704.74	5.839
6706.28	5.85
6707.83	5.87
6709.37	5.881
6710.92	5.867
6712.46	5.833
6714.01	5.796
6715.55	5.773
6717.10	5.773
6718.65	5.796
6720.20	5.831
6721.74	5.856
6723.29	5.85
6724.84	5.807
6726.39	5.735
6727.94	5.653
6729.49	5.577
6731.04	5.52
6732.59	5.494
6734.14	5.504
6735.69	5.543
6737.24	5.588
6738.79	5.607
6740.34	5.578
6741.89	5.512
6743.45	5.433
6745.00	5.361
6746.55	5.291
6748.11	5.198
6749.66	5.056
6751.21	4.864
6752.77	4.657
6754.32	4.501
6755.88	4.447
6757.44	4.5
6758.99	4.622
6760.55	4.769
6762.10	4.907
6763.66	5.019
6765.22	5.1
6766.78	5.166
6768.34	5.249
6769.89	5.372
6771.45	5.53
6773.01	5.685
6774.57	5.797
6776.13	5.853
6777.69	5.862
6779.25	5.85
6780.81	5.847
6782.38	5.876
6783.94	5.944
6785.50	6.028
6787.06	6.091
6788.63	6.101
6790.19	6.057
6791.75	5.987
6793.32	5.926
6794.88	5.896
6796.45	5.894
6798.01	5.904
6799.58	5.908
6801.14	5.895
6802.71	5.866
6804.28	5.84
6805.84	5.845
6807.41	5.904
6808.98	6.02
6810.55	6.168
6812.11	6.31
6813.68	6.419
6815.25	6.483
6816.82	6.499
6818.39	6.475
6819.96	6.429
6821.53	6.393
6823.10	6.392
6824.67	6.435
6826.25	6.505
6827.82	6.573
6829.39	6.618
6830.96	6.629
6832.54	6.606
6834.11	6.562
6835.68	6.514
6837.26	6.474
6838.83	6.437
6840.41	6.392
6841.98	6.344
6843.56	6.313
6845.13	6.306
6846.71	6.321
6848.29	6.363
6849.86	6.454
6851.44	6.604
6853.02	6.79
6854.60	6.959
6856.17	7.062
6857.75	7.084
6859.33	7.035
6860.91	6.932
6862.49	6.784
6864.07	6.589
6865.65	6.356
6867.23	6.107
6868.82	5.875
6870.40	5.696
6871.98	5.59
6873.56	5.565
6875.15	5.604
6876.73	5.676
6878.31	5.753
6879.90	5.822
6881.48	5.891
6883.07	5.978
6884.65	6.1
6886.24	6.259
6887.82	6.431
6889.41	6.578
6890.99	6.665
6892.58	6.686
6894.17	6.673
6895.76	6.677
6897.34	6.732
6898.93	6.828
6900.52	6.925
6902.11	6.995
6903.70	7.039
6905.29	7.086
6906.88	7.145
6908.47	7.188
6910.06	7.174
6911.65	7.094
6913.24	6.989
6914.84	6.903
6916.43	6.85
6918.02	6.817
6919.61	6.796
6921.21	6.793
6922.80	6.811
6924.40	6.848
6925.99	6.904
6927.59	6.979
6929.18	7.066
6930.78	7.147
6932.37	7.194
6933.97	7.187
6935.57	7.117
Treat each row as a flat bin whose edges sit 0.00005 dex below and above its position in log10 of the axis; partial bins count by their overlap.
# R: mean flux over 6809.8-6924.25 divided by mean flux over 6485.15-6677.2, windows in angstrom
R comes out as 1.0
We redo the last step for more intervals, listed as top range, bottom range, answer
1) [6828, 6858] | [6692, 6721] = 1.11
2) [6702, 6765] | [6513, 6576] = 0.84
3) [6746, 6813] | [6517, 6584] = 0.86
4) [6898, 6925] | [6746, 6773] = 1.40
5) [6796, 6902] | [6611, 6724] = 1.05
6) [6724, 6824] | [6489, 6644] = 0.90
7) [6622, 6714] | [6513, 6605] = 0.95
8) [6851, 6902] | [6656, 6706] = 1.05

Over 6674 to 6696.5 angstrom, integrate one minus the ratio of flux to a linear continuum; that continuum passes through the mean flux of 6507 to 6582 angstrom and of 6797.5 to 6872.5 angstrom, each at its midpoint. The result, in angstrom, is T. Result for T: 0.3 angstrom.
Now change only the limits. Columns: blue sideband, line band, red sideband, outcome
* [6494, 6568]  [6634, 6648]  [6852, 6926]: 0.7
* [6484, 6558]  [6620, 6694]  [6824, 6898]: 2.9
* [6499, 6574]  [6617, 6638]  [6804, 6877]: 1.3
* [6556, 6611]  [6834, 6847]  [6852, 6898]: -0.1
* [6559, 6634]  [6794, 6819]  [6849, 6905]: 1.2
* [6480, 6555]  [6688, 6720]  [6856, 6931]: 2.7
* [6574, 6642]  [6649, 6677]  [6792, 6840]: 0.4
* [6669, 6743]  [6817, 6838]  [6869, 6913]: -0.8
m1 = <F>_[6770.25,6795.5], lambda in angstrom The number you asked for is 5.89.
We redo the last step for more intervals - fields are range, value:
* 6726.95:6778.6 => 5.27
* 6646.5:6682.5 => 6.15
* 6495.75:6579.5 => 6.39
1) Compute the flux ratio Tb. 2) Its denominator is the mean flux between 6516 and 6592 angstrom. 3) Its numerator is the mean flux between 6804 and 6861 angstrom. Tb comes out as 1.01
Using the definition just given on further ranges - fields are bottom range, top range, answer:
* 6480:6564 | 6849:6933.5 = 1.03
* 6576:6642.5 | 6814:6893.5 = 1.04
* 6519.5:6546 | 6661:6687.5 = 0.93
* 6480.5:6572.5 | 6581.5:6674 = 0.95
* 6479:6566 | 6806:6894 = 0.99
